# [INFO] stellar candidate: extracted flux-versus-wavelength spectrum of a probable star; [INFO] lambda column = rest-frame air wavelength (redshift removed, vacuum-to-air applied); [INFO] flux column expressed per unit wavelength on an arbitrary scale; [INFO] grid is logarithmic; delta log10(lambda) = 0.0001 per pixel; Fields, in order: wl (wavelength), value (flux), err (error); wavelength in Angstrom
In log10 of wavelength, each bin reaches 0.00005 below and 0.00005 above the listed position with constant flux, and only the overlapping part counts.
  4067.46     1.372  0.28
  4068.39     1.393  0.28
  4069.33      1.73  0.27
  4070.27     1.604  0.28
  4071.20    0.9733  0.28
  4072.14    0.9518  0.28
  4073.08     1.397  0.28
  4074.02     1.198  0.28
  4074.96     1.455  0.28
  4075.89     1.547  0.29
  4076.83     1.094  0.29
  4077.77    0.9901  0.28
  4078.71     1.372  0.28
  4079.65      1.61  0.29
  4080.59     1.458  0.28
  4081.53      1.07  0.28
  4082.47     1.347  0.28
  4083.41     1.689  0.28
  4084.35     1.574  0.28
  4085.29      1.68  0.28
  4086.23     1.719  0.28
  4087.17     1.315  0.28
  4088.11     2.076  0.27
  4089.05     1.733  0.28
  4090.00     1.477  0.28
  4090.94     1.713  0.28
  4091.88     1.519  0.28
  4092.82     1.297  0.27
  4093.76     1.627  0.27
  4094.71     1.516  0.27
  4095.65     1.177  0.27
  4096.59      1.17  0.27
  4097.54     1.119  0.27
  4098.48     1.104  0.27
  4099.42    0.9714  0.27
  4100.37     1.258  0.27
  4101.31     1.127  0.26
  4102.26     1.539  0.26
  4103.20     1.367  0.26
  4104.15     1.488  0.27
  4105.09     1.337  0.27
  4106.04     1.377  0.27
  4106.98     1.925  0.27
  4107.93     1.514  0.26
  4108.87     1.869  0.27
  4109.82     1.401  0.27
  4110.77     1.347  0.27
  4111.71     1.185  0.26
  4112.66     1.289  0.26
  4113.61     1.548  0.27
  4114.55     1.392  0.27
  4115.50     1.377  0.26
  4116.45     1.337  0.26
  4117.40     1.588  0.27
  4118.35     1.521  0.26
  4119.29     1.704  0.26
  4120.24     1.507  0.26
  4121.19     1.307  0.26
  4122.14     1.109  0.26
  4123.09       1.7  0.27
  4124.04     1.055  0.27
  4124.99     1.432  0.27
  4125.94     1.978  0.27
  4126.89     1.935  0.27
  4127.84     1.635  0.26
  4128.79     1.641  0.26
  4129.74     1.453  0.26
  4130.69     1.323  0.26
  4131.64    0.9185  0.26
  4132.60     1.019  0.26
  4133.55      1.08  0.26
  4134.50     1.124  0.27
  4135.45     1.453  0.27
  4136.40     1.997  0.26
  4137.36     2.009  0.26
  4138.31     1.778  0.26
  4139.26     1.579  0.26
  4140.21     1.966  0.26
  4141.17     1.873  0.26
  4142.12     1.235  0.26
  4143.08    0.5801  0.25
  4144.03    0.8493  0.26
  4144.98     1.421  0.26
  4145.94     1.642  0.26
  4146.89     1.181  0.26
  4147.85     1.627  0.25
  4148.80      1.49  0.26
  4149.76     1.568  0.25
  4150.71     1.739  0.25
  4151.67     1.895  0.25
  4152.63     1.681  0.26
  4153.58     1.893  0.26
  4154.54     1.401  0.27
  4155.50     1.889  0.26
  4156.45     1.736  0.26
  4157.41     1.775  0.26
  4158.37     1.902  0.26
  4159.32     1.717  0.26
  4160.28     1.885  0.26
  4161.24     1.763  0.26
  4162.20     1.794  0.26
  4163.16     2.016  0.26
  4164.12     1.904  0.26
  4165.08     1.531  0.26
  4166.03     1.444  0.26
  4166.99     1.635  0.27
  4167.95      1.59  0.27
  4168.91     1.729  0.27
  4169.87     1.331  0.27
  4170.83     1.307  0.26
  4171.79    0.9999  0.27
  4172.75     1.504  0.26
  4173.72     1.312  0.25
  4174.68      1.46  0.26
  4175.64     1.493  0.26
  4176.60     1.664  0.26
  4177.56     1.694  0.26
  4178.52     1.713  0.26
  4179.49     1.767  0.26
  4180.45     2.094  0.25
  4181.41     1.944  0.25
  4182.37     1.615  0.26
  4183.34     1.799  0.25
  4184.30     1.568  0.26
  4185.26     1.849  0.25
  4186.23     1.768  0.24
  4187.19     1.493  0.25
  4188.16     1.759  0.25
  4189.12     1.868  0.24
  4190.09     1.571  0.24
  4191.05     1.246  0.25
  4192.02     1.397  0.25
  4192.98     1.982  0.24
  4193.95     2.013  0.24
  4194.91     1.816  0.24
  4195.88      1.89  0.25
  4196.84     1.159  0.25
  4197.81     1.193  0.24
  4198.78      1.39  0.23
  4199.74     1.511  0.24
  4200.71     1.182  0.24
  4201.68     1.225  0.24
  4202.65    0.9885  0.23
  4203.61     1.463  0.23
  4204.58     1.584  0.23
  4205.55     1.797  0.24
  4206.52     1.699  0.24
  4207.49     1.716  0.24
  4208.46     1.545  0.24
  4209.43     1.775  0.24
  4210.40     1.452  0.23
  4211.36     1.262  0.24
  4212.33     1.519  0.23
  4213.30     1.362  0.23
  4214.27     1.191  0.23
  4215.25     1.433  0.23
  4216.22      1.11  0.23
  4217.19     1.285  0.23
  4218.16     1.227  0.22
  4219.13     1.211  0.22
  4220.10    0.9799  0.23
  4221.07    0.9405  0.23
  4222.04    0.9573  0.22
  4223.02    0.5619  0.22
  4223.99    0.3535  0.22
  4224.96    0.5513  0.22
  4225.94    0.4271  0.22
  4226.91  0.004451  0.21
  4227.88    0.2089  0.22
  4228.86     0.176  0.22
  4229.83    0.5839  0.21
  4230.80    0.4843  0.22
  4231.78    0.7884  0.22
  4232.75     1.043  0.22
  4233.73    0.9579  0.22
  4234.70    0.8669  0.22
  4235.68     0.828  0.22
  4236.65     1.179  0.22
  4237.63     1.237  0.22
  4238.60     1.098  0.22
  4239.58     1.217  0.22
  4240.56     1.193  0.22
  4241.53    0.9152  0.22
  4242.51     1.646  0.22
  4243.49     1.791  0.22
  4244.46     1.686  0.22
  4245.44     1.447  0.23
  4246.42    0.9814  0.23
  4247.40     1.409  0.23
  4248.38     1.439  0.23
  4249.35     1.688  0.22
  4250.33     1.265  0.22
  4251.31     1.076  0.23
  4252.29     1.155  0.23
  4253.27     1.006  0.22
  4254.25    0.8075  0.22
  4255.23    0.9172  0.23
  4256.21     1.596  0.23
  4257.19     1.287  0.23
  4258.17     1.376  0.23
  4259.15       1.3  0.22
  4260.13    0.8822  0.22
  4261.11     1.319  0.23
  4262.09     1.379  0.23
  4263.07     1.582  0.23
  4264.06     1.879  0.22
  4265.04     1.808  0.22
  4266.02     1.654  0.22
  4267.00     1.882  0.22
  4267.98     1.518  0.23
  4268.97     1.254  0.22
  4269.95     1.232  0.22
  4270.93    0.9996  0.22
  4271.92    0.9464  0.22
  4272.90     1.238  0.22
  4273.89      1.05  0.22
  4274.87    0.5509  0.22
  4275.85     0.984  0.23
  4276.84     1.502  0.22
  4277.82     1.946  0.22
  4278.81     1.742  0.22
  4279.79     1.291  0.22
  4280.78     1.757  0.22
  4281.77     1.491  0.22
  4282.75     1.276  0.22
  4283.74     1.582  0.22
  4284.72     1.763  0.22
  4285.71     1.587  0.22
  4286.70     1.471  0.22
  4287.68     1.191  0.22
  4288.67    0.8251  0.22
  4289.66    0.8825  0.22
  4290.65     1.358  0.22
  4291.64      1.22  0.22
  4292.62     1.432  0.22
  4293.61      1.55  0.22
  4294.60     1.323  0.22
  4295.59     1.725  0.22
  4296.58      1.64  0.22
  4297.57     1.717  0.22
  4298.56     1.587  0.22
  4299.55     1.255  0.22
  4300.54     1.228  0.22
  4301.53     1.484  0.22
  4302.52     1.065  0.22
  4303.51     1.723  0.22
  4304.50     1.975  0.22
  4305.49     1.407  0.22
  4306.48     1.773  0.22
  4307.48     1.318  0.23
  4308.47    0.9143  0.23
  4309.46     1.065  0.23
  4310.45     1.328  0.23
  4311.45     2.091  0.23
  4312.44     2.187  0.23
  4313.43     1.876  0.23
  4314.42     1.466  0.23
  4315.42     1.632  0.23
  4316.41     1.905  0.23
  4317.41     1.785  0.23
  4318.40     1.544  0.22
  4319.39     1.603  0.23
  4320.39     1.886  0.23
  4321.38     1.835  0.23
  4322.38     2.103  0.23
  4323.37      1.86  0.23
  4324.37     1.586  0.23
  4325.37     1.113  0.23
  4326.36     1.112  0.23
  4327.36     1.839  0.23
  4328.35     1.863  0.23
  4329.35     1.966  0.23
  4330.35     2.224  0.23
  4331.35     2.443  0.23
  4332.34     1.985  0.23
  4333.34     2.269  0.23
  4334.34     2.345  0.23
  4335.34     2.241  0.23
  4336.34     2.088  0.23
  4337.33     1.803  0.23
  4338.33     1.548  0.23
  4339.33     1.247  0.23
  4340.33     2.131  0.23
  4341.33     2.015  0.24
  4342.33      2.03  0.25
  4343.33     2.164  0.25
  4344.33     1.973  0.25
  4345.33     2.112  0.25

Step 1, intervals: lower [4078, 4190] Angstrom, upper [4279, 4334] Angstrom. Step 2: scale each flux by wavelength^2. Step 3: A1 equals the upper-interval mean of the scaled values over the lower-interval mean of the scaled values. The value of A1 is 1.13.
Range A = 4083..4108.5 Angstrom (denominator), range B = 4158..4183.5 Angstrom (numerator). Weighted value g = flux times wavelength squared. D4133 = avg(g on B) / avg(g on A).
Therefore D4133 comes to 1.17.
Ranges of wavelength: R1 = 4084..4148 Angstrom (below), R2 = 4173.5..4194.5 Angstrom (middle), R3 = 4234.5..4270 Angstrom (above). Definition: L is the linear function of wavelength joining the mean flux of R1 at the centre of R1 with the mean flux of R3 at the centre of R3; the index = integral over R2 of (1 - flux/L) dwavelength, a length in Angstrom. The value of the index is -4.6 Angstrom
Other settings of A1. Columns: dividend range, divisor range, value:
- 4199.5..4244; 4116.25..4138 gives 0.78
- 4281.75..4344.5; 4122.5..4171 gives 1.14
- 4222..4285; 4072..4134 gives 0.89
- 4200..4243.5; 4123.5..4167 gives 0.71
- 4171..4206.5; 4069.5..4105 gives 1.19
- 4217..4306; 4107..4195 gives 0.82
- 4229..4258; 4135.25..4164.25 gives 0.73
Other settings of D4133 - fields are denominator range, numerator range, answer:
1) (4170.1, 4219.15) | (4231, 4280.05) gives 0.86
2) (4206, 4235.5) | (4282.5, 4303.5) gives 1.47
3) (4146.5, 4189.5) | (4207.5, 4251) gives 0.67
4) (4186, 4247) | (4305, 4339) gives 1.52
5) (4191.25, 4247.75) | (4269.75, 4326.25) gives 1.29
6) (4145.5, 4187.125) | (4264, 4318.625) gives 0.93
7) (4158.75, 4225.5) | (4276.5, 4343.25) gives 1.17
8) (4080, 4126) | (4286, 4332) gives 1.21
